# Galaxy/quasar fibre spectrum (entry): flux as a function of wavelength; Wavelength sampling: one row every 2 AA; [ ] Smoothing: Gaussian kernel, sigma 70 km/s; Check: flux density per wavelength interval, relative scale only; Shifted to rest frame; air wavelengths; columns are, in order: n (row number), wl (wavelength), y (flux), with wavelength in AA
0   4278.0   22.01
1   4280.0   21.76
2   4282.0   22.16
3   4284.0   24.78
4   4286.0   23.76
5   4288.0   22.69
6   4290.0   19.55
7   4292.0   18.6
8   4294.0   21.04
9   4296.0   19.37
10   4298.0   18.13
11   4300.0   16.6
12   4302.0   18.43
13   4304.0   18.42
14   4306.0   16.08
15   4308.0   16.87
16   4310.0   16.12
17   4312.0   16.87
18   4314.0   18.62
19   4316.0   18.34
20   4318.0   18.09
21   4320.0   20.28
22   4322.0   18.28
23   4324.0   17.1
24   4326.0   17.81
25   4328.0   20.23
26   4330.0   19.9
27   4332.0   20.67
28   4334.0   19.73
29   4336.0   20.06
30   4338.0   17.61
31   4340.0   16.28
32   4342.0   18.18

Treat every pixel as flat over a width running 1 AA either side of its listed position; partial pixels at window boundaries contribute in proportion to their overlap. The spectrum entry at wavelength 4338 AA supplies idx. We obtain 17.61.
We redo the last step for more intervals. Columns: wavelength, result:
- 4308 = 16.87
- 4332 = 20.67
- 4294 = 21.04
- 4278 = 22.01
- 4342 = 18.18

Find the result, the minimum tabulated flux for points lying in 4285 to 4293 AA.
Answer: 18.6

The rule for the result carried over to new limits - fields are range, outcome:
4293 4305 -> 16.6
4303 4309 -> 16.08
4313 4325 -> 17.1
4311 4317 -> 16.87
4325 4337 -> 17.81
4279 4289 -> 21.76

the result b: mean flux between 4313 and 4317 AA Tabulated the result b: 18.5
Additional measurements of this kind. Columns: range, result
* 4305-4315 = 16.9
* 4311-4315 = 17.7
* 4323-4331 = 18.8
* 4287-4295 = 20.5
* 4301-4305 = 18.4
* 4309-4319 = 17.6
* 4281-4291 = 22.6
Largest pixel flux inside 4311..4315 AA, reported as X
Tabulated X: 18.62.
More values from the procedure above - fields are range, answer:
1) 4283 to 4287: 24.78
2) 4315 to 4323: 20.28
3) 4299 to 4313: 18.43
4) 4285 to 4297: 23.76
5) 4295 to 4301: 19.37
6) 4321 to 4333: 20.67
